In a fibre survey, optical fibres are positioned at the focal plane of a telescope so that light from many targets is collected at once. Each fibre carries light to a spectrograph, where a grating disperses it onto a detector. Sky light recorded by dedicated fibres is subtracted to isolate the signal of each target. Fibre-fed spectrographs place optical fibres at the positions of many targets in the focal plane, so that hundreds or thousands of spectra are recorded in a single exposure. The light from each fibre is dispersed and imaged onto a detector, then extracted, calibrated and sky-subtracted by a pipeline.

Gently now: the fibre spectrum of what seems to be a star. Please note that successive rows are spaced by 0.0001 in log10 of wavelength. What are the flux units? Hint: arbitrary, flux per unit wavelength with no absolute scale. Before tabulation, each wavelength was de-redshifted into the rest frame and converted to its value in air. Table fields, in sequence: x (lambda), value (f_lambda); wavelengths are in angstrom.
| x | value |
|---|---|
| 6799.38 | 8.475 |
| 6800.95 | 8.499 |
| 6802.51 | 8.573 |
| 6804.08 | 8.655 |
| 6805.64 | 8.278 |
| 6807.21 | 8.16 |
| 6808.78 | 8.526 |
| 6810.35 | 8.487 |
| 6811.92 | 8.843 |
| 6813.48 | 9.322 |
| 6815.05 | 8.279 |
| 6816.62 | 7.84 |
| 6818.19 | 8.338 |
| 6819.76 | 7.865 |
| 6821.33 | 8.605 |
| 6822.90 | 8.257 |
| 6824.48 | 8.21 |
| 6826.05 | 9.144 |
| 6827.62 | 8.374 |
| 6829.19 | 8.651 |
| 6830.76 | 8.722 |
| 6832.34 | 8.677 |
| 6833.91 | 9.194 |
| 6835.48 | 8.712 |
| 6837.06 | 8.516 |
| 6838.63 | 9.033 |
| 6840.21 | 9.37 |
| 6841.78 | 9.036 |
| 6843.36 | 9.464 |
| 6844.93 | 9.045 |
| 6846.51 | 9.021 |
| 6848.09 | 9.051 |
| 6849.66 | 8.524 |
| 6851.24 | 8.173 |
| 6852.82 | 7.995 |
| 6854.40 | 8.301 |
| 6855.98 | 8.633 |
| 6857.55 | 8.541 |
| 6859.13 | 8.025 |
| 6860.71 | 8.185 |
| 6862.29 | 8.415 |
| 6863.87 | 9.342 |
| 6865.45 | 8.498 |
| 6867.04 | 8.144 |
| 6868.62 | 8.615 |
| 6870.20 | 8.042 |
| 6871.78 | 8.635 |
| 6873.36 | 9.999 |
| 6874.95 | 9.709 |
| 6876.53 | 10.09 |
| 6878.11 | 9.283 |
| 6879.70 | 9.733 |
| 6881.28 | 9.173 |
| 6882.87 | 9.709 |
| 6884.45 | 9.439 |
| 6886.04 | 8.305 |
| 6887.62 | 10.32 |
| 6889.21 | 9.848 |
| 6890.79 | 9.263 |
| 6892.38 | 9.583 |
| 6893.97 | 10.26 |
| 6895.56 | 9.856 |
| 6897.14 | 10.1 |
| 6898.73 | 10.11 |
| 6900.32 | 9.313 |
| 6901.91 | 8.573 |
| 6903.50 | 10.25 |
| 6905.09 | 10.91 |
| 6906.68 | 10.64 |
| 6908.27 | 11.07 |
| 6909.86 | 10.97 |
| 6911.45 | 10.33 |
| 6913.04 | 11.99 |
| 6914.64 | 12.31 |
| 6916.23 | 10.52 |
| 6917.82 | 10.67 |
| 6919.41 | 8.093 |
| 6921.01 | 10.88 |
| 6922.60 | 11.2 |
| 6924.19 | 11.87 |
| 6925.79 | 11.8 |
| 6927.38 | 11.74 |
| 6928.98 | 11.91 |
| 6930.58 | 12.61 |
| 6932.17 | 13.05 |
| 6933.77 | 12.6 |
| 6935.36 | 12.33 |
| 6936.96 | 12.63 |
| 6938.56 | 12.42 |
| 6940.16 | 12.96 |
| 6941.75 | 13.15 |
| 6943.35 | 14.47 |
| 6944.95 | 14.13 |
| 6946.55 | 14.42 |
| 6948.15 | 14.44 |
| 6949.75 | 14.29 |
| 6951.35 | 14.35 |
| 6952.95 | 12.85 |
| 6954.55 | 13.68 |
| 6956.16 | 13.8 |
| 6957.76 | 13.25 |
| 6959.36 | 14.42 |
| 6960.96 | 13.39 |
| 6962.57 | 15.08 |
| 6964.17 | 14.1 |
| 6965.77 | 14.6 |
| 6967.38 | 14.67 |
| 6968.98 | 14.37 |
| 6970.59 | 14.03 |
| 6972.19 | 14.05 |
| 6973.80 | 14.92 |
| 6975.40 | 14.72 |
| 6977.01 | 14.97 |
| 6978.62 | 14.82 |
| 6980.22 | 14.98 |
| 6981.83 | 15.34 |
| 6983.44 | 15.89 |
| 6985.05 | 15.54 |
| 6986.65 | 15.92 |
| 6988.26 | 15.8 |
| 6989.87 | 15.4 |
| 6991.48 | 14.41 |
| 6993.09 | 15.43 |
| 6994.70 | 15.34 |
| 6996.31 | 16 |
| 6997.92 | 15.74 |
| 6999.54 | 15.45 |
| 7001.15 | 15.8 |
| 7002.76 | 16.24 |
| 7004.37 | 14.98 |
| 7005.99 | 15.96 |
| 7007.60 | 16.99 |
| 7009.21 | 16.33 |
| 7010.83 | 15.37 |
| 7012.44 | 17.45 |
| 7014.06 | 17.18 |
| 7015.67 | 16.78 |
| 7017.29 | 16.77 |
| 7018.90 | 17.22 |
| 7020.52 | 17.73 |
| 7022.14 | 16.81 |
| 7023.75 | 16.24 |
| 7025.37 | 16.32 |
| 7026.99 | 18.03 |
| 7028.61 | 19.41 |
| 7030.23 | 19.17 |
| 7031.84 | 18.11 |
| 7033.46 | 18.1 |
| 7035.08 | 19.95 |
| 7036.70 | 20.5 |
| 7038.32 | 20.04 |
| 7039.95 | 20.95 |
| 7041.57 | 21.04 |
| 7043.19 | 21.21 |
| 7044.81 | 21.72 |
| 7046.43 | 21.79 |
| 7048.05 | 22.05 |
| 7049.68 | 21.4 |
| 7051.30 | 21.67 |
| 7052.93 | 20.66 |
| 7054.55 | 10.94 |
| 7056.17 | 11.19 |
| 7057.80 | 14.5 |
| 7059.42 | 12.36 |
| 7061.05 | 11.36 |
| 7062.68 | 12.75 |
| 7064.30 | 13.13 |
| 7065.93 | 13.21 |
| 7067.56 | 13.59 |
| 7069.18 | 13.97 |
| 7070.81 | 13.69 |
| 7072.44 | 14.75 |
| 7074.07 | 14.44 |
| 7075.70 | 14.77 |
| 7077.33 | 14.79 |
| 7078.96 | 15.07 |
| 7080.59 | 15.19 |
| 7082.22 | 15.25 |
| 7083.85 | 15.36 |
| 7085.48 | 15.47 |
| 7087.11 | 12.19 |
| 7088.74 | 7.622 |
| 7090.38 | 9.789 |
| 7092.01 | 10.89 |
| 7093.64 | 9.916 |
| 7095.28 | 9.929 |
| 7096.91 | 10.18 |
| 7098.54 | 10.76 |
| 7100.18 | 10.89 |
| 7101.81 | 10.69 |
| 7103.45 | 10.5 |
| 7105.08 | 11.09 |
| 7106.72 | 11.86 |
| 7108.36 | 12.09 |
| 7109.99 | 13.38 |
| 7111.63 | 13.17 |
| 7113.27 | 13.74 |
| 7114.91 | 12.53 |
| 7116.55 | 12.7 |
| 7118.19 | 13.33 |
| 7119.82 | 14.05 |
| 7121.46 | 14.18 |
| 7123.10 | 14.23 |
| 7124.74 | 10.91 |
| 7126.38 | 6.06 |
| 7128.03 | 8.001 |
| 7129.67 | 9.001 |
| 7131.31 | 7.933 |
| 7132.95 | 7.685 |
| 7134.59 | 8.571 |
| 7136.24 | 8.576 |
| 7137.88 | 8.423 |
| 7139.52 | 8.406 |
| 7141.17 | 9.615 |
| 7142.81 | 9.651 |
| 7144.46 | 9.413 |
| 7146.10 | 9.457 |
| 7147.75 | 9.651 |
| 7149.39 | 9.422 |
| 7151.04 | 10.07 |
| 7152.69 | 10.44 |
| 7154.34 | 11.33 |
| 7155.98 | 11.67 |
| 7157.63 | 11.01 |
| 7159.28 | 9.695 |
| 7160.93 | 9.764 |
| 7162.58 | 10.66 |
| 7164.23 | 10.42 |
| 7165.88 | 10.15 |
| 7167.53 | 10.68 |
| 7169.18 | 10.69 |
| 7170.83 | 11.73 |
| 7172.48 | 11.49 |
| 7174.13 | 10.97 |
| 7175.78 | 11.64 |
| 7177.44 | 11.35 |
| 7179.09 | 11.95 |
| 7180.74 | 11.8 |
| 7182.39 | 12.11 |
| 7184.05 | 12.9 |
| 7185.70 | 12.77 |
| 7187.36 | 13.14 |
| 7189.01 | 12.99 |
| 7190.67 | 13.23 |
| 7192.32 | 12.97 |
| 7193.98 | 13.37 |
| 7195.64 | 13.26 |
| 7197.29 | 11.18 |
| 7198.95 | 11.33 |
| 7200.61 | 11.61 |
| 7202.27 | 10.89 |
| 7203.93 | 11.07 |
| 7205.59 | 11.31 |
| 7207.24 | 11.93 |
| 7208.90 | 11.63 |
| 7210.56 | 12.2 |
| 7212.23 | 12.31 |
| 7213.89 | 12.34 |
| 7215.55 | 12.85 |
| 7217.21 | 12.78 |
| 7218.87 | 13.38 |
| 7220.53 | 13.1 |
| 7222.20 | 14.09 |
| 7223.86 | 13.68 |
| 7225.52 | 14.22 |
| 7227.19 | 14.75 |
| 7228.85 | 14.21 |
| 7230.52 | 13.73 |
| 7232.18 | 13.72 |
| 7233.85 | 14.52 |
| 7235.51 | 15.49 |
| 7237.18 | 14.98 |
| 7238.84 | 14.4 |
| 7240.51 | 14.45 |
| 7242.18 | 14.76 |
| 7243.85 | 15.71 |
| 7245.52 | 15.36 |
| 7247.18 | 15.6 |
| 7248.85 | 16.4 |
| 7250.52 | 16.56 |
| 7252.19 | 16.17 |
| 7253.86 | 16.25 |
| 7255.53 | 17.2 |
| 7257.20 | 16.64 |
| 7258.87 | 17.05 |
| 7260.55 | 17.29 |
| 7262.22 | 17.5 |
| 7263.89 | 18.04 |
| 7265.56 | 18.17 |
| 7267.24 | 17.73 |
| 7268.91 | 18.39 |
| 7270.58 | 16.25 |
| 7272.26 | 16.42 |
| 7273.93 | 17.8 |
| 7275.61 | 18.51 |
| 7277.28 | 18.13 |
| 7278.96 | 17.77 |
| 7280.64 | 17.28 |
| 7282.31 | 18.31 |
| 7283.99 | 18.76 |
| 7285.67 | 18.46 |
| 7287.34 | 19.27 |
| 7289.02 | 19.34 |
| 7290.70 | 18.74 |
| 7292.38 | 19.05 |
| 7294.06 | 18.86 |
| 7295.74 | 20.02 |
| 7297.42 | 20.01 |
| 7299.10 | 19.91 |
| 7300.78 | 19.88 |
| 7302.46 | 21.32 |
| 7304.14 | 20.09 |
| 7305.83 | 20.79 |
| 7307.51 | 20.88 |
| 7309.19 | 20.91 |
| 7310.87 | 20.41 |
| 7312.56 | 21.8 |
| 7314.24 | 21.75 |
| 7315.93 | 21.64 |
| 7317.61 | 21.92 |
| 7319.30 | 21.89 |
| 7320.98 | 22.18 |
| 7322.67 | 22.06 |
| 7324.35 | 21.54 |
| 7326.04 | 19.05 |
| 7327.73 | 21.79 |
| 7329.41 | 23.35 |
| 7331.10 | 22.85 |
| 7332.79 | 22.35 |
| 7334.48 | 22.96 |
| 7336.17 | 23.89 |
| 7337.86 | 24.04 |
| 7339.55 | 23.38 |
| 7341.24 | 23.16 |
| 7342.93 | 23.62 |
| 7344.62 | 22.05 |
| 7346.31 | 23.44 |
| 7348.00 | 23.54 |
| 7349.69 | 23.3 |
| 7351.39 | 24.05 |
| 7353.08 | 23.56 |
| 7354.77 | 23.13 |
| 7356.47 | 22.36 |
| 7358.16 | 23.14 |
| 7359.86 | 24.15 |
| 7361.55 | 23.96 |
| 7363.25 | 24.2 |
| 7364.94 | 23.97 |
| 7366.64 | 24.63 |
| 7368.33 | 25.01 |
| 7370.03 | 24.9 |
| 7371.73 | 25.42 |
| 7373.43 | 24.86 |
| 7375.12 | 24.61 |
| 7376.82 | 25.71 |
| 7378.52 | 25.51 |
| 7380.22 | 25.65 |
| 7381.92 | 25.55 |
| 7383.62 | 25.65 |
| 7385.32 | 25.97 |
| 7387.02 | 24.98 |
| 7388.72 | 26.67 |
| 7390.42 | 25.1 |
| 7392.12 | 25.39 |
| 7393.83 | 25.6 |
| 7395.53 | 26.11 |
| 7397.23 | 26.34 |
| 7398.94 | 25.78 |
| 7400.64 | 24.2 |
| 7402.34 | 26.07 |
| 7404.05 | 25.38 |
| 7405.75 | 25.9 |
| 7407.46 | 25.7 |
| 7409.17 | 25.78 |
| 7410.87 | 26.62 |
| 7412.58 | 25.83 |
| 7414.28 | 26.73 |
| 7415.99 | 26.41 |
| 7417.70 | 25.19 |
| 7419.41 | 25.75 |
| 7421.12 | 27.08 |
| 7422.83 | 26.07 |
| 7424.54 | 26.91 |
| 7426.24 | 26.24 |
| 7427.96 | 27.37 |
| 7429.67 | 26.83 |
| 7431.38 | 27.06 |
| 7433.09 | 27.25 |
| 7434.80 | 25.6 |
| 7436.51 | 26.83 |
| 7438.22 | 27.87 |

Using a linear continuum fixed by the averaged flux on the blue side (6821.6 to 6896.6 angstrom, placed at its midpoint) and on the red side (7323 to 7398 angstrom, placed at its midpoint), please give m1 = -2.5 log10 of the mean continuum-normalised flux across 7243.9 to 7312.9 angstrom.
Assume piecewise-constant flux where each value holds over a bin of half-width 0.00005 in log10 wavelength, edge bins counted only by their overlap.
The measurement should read 0.18 mag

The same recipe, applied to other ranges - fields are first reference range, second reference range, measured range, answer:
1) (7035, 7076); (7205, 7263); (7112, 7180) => 0.430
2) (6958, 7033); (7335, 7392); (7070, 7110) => 0.403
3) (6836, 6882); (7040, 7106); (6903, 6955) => -0.143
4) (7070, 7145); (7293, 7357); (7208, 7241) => 0.249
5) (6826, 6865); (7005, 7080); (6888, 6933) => 0.071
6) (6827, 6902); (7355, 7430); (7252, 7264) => 0.244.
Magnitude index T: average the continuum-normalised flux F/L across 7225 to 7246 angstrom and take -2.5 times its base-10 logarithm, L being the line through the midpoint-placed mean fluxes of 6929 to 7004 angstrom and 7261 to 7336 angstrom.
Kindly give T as 0.28 mag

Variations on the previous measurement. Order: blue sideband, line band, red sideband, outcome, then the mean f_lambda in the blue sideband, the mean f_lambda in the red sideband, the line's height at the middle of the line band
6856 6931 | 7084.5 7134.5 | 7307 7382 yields 0.410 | 9.91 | 23.2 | 16.3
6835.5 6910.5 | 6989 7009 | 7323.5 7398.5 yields -0.195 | 9.25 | 24.1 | 13.1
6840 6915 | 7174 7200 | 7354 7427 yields 0.470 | 9.41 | 25.4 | 19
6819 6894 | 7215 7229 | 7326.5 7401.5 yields 0.413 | 8.9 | 24.3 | 20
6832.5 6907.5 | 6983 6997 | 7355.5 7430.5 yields -0.200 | 9.17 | 25.5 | 12.9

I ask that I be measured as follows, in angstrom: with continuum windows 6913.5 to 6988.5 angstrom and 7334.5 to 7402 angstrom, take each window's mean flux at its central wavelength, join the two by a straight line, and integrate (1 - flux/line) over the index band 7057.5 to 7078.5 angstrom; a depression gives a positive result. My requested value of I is 3.7 angstrom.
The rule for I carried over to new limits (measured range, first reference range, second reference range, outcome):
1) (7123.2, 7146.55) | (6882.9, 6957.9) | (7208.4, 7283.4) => 8.8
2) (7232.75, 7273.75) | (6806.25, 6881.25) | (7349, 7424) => 9.4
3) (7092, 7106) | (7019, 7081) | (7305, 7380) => 5.8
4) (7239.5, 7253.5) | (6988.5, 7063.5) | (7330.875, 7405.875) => 4.0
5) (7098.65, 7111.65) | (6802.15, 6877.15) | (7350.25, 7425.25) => 4.0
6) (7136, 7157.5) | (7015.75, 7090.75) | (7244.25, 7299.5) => 9.1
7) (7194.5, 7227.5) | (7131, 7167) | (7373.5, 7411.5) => 3.1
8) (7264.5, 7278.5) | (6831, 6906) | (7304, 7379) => 2.2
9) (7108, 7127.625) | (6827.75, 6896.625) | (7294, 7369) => 4.6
